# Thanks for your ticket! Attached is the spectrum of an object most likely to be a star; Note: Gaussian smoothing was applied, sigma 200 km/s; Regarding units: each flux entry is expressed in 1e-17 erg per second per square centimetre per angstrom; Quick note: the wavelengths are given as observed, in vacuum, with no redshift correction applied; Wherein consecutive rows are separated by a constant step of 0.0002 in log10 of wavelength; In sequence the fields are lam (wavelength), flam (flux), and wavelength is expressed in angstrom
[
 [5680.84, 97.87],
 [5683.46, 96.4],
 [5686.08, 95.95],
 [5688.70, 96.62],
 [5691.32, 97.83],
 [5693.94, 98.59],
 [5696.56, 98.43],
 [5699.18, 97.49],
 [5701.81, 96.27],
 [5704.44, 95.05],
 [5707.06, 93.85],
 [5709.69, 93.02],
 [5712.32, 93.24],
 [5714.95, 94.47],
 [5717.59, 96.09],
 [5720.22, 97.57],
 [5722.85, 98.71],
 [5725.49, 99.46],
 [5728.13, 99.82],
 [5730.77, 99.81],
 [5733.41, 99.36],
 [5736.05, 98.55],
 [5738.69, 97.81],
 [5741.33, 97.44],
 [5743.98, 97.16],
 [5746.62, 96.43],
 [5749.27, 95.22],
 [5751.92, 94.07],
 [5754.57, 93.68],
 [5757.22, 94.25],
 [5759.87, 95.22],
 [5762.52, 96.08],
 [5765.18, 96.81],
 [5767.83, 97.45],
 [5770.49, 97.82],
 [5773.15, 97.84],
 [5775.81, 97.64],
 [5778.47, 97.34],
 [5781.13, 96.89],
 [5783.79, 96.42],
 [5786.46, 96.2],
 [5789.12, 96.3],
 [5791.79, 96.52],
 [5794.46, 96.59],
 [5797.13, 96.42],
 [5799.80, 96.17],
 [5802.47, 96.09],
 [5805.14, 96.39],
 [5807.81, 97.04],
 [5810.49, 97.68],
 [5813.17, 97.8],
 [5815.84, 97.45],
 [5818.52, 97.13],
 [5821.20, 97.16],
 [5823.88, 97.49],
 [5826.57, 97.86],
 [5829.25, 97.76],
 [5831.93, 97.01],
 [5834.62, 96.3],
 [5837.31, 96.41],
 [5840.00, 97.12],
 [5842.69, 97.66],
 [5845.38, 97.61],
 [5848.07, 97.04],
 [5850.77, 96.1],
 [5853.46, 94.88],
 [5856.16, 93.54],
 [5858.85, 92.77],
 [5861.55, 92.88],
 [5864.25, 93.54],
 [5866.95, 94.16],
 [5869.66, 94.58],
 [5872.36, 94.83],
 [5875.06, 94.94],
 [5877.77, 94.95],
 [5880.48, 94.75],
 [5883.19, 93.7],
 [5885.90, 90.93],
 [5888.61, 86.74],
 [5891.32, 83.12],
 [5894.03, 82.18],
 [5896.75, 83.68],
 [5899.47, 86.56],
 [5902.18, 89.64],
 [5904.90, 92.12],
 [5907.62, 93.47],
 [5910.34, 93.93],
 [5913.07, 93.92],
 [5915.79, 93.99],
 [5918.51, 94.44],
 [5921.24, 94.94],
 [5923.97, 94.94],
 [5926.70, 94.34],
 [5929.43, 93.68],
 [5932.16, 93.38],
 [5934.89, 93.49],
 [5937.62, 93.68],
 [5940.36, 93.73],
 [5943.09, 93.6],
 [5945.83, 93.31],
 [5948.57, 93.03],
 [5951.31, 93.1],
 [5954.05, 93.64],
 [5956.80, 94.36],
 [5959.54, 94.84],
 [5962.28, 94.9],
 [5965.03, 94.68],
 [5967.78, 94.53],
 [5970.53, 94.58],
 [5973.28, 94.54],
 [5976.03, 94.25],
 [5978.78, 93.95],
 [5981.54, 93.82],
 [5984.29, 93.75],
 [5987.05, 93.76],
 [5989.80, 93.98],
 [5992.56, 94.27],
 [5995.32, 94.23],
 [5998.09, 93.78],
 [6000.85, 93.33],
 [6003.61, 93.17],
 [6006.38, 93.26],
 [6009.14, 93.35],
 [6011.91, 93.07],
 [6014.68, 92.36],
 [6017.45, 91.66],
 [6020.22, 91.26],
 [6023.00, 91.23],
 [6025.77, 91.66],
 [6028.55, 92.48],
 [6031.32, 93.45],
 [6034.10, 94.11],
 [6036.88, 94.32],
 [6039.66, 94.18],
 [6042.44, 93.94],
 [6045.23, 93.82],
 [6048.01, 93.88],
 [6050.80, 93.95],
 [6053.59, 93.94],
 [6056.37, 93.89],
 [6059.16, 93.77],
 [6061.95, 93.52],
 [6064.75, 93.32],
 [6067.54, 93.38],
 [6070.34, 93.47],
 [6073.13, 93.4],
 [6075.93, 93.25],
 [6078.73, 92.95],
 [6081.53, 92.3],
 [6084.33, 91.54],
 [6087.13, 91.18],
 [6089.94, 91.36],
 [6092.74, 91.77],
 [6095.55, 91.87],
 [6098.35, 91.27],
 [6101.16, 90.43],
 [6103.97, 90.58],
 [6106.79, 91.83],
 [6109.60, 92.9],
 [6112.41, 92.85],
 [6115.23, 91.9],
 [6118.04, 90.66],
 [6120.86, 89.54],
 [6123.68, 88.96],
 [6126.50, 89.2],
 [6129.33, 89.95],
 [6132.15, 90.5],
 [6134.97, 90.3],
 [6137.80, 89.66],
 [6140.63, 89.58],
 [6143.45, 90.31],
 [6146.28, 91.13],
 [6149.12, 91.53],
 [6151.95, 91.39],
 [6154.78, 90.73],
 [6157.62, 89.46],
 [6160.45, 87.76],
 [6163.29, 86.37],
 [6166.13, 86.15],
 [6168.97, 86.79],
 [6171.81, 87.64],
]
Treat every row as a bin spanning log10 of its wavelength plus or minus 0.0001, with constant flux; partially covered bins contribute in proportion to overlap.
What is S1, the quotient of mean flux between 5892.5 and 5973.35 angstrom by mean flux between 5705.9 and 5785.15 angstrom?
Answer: 0.96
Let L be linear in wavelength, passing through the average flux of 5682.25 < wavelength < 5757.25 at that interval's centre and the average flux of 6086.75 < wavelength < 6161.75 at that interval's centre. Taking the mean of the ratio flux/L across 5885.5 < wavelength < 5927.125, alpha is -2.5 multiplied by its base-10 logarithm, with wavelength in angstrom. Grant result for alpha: 0.04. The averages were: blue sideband 96.7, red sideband 90.7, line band 90.5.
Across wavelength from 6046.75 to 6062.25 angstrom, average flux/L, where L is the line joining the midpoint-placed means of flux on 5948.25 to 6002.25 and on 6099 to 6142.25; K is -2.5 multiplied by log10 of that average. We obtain -0.020 mag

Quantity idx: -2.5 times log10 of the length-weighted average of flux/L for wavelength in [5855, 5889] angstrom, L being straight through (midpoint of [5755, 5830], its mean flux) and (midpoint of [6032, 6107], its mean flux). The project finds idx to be 0.03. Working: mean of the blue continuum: 96.8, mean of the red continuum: 92.9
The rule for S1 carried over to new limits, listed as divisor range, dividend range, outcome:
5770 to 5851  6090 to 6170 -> 0.93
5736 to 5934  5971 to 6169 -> 0.97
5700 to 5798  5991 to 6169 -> 0.95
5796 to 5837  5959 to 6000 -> 0.97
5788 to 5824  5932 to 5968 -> 0.97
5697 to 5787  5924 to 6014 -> 0.97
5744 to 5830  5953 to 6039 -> 0.97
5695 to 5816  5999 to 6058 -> 0.96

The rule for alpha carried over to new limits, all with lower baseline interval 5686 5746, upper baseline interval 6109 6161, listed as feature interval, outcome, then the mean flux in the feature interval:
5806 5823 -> -0.02 mag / 97.4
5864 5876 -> 0.00 mag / 94.5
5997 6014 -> -0.01 mag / 93.3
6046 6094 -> -0.02 mag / 93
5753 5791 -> 0.00 mag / 96.4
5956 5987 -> -0.02 mag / 94.4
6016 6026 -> 0.01 mag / 91.4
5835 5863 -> -0.01 mag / 95.6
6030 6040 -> -0.02 mag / 94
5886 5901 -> 0.11 mag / 85.1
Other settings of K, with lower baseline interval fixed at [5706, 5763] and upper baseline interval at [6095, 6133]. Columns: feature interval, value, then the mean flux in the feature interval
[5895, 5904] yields 0.09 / 86.7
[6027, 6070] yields -0.02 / 93.7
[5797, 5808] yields -0.01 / 96.4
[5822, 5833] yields -0.03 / 97.6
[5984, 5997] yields -0.02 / 94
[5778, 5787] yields -0.01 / 96.7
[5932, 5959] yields 0.00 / 93.6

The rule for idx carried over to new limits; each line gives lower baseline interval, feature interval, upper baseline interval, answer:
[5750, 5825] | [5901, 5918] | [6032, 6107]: 0.02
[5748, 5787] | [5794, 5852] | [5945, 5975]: -0.02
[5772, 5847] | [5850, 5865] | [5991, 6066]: 0.03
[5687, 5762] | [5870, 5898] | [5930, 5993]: 0.05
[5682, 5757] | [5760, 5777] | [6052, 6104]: -0.01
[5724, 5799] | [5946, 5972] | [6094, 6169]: -0.01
